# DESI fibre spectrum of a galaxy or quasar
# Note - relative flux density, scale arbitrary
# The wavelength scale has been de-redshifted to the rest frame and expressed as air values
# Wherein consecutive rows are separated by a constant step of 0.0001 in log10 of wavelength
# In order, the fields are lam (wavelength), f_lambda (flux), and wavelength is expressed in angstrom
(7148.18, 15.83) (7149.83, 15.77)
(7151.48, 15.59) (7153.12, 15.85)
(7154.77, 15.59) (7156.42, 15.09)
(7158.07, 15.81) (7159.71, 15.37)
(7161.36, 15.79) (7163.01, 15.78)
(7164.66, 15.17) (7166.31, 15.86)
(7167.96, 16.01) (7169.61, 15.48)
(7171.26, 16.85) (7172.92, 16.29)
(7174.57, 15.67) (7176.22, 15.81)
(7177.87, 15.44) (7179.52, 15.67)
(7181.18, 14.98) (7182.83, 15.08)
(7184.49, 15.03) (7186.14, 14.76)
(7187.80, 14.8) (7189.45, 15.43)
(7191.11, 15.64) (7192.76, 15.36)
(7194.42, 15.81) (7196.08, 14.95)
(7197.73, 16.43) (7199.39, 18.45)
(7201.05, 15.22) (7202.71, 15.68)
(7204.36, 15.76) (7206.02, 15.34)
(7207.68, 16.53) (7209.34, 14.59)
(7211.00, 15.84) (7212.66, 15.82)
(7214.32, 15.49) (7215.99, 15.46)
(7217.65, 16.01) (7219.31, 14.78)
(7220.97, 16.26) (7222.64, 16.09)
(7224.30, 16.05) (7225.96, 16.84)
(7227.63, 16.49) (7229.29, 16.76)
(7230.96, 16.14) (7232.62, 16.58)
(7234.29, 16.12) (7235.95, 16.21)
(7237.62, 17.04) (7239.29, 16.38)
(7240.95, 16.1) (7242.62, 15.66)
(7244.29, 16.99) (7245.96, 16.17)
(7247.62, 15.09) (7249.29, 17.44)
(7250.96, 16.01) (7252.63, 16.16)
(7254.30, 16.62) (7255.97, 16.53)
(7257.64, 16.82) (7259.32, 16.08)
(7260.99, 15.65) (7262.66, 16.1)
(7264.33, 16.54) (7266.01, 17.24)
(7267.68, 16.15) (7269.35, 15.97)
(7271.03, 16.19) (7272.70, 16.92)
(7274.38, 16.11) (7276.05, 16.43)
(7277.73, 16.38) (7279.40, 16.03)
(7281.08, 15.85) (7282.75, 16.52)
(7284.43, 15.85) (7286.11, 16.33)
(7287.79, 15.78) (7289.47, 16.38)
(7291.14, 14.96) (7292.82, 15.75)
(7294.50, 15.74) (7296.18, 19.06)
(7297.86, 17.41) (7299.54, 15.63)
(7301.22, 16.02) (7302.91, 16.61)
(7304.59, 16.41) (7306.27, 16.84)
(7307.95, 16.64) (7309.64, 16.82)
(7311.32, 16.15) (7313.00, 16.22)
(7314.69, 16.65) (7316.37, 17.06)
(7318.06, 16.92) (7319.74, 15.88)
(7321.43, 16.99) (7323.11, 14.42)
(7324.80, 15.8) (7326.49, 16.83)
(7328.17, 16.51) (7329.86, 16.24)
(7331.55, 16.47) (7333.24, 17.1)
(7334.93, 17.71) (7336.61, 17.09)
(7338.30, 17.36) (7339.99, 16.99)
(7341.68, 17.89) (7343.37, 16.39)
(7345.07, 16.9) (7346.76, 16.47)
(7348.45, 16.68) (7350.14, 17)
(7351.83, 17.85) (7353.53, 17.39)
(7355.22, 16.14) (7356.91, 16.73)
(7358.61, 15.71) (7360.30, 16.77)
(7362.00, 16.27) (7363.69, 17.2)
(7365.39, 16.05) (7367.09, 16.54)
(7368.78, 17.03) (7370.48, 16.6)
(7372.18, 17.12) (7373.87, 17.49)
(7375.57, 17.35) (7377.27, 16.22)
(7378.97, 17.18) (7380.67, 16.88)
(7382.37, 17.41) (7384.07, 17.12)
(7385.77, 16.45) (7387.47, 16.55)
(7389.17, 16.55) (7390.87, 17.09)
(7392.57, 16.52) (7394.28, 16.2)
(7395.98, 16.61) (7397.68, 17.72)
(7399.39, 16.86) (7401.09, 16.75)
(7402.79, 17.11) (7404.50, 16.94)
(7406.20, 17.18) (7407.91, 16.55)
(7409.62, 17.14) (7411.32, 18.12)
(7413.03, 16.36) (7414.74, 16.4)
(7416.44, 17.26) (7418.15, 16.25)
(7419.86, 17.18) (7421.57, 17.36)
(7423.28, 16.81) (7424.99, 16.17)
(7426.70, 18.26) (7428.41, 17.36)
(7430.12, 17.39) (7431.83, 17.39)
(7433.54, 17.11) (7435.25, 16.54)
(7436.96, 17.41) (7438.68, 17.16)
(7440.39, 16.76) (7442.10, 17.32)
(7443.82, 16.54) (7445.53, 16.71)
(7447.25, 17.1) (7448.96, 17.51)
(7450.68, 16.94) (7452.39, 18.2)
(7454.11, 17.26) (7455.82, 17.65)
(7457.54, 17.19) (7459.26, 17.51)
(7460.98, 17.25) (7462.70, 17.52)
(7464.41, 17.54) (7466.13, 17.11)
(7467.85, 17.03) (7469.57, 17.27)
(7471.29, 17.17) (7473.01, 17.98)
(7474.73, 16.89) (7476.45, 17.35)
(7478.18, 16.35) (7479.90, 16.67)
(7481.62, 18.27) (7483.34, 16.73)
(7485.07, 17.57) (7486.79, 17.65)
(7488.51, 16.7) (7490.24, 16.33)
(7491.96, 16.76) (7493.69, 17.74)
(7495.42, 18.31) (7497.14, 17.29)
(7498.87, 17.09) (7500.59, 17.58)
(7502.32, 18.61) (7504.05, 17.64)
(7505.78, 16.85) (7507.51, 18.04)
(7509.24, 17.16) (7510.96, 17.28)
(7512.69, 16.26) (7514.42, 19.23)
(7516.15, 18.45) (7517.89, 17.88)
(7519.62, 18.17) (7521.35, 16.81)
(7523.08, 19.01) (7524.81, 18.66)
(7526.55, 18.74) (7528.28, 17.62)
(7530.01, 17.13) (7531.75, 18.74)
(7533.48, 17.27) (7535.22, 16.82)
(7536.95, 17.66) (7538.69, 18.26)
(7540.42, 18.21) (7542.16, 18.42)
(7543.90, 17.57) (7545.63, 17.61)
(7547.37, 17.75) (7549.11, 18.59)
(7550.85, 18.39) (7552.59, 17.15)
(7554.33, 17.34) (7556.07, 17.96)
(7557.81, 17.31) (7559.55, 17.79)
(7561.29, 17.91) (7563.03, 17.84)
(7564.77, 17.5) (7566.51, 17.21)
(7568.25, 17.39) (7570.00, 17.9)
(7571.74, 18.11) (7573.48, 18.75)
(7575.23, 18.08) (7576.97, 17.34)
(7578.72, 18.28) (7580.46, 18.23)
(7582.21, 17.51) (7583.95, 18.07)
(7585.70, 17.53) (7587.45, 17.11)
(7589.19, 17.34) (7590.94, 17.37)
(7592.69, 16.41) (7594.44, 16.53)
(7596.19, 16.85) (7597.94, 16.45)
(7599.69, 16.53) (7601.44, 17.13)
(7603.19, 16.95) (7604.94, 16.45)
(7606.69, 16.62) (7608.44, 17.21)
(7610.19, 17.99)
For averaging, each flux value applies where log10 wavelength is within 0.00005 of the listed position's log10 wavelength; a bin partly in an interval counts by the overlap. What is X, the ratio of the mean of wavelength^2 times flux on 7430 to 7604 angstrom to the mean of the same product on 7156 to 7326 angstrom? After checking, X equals 1.2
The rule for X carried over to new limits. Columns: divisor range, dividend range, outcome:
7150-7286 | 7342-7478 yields 1.12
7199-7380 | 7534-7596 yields 1.16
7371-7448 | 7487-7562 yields 1.08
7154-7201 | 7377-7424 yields 1.15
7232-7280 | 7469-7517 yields 1.14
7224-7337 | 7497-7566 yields 1.16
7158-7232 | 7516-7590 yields 1.25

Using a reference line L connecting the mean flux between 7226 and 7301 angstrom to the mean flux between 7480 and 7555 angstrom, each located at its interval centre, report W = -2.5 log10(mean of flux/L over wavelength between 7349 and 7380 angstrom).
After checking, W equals 0.00 mag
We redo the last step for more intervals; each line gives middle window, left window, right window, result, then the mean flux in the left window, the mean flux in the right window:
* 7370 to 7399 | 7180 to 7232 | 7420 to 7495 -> -0.01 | 15.7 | 17.2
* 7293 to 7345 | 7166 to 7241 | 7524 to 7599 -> -0.01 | 15.9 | 17.7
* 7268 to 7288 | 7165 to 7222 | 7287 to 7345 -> 0.00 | 15.7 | 16.6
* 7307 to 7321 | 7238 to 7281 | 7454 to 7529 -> 0.00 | 16.3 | 17.5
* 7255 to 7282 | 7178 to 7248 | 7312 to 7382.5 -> -0.01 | 15.9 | 16.7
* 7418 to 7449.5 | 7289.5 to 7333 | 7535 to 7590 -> 0.00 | 16.4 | 17.8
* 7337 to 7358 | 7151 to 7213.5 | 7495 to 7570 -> -0.02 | 15.7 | 17.8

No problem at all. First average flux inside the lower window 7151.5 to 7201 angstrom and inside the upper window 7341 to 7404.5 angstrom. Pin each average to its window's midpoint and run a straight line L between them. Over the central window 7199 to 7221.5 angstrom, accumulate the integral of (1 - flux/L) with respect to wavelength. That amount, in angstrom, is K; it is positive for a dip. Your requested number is 0.2 angstrom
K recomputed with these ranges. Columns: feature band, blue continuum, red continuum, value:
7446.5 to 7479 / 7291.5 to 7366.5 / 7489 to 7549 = 0.2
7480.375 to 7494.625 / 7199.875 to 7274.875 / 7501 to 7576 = 0.3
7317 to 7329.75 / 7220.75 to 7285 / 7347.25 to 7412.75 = 0.3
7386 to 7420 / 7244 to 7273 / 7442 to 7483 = 0.3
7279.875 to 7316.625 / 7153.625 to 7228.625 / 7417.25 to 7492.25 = -0.2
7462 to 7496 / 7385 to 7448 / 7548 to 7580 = 0.2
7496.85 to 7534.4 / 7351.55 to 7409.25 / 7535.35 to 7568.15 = -0.5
